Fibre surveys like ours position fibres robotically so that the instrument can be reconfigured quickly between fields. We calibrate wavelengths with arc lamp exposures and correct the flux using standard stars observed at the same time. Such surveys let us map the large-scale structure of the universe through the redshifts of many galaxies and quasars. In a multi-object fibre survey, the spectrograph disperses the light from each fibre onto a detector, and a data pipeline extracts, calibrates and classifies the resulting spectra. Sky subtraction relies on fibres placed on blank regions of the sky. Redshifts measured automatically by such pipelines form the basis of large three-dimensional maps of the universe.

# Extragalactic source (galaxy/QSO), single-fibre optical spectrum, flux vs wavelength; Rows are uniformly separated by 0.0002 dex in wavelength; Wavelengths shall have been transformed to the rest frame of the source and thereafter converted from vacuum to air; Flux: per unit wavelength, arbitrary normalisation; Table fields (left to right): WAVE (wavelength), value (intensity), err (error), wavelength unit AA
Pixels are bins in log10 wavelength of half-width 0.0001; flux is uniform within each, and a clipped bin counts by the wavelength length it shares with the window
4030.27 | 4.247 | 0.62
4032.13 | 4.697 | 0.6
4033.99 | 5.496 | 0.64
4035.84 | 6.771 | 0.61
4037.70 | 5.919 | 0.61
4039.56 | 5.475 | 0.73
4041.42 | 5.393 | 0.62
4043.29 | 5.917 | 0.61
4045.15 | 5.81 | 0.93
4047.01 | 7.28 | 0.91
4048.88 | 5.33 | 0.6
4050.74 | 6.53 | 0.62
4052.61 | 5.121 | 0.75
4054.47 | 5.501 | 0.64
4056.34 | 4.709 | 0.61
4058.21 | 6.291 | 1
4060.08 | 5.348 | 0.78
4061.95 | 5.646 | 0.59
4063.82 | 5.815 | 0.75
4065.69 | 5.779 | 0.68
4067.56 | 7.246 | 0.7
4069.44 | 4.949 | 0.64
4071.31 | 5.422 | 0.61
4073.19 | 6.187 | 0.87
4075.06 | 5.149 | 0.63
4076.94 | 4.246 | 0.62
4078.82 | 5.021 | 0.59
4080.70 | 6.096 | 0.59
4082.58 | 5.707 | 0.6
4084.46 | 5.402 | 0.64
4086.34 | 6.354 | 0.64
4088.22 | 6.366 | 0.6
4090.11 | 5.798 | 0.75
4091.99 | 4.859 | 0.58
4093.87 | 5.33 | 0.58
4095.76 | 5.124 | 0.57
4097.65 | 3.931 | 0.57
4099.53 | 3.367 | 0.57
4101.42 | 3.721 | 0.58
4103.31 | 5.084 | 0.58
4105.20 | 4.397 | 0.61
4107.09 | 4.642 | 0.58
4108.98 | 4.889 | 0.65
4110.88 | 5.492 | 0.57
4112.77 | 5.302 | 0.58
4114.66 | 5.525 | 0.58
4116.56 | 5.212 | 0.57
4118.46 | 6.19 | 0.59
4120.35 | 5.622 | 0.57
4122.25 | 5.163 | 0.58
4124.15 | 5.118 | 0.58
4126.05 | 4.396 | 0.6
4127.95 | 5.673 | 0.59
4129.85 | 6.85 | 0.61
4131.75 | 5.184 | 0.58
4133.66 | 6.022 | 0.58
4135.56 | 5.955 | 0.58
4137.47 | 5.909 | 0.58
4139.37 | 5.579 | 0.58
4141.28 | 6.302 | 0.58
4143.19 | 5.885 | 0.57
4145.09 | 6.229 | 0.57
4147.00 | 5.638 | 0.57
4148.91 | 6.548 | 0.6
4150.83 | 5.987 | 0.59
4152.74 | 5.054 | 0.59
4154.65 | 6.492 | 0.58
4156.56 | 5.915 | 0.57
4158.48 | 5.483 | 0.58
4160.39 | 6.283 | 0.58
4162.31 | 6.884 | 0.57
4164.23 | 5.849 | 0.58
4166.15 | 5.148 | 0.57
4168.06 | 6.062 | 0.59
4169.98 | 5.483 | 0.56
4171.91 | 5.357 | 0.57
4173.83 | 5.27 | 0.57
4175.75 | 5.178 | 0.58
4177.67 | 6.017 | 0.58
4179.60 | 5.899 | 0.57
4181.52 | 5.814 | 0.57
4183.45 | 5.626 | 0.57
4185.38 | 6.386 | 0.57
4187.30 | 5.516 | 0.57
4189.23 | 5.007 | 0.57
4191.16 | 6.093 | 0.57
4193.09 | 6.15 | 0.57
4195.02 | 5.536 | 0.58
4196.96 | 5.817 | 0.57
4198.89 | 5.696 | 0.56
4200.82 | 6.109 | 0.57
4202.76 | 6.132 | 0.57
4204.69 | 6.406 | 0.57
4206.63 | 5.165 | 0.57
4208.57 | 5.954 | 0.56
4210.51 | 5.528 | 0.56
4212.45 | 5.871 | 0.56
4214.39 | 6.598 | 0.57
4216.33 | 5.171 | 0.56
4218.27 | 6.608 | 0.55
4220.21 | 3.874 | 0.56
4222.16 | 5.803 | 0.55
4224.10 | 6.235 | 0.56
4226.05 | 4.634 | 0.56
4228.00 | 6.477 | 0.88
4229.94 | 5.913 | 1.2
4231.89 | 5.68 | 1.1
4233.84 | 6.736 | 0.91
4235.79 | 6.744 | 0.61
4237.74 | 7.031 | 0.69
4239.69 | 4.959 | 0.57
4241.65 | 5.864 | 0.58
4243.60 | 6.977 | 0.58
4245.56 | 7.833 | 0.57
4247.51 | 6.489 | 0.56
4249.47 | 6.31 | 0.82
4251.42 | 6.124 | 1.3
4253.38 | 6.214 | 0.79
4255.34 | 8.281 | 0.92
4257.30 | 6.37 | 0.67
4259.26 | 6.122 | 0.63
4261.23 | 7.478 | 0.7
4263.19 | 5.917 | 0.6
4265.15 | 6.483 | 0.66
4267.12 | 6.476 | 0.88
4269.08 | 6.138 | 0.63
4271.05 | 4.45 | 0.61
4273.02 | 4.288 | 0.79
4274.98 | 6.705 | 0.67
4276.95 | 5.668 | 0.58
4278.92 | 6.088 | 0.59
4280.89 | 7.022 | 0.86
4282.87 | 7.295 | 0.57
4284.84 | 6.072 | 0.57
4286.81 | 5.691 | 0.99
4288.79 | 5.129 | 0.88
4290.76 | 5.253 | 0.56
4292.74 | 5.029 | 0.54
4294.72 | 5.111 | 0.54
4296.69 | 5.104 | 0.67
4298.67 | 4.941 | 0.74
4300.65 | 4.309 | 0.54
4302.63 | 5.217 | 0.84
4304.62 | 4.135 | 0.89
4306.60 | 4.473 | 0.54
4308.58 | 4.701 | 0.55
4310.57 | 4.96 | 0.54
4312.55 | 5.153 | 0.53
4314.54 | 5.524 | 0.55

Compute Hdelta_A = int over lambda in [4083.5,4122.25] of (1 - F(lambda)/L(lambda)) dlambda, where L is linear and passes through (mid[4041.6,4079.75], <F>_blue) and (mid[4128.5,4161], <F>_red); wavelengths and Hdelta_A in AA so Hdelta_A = 4.5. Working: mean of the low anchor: 5.66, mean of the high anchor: 5.95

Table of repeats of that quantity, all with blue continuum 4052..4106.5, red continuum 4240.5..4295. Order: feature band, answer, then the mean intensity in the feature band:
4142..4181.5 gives -1.0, 5.84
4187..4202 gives 0.2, 5.75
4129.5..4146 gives -1.1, 5.96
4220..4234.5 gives 0.6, 5.74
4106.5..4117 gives 0.5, 5.19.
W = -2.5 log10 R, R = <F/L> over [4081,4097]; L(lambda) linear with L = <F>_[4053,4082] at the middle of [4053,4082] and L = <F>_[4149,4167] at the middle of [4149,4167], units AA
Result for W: 0.01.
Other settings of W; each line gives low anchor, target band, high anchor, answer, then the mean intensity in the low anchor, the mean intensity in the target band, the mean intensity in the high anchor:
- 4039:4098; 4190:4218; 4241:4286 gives 0.05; 5.61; 5.89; 6.38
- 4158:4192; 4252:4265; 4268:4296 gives -0.17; 5.74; 6.69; 5.71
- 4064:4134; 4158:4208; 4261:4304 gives -0.06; 5.32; 5.79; 5.68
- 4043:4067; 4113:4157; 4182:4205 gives 0.02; 5.8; 5.75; 5.86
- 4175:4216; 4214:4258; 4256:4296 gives -0.06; 5.83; 6.21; 5.95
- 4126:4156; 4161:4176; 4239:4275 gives 0.06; 5.9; 5.69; 6.29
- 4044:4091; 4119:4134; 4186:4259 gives 0.07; 5.72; 5.5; 6.06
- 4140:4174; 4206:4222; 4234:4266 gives 0.13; 5.89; 5.61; 6.58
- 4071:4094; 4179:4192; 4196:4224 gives 0.00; 5.54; 5.76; 5.78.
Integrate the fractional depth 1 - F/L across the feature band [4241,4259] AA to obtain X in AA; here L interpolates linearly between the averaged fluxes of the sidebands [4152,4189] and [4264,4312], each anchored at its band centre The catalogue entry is -3.8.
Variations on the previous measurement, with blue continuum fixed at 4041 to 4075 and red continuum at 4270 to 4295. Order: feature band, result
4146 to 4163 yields -0.81 AA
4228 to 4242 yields -1.12 AA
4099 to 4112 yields 2.71 AA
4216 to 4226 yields 0.42 AA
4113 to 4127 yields 1.07 AA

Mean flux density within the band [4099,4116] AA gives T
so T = 4.76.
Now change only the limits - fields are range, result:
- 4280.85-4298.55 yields 5.64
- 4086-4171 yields 5.51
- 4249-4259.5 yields 6.62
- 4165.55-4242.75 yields 5.79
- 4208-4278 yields 6.11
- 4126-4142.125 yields 5.84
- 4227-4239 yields 6.39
